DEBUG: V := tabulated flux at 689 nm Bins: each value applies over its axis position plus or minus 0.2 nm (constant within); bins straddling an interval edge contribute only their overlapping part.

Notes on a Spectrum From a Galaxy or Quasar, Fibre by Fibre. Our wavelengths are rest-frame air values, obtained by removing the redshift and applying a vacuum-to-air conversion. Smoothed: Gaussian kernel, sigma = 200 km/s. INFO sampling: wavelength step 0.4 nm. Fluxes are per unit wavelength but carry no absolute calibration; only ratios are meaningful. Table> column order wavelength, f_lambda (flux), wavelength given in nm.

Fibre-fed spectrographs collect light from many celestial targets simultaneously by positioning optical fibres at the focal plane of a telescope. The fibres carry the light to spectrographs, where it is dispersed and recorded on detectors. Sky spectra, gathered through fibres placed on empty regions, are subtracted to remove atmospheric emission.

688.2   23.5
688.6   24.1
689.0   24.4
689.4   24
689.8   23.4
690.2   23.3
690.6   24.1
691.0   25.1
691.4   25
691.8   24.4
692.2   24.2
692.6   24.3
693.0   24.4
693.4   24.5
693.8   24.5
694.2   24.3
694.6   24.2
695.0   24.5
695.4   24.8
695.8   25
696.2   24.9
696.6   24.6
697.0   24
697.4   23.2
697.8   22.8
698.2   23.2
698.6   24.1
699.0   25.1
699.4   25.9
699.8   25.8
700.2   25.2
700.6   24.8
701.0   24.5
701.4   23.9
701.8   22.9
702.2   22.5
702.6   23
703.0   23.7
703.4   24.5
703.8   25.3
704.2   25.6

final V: 24.4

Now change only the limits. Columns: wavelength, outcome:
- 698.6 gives 24.1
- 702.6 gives 23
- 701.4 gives 23.9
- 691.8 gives 24.4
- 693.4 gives 24.5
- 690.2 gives 23.3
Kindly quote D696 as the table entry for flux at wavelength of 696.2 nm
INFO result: 24.9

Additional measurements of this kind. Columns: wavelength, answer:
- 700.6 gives 24.8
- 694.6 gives 24.2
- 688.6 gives 24.1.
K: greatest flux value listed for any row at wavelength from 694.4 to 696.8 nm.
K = 25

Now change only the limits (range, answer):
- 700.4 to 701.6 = 24.8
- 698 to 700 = 25.9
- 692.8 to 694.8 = 24.5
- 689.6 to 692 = 25.1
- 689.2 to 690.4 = 24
